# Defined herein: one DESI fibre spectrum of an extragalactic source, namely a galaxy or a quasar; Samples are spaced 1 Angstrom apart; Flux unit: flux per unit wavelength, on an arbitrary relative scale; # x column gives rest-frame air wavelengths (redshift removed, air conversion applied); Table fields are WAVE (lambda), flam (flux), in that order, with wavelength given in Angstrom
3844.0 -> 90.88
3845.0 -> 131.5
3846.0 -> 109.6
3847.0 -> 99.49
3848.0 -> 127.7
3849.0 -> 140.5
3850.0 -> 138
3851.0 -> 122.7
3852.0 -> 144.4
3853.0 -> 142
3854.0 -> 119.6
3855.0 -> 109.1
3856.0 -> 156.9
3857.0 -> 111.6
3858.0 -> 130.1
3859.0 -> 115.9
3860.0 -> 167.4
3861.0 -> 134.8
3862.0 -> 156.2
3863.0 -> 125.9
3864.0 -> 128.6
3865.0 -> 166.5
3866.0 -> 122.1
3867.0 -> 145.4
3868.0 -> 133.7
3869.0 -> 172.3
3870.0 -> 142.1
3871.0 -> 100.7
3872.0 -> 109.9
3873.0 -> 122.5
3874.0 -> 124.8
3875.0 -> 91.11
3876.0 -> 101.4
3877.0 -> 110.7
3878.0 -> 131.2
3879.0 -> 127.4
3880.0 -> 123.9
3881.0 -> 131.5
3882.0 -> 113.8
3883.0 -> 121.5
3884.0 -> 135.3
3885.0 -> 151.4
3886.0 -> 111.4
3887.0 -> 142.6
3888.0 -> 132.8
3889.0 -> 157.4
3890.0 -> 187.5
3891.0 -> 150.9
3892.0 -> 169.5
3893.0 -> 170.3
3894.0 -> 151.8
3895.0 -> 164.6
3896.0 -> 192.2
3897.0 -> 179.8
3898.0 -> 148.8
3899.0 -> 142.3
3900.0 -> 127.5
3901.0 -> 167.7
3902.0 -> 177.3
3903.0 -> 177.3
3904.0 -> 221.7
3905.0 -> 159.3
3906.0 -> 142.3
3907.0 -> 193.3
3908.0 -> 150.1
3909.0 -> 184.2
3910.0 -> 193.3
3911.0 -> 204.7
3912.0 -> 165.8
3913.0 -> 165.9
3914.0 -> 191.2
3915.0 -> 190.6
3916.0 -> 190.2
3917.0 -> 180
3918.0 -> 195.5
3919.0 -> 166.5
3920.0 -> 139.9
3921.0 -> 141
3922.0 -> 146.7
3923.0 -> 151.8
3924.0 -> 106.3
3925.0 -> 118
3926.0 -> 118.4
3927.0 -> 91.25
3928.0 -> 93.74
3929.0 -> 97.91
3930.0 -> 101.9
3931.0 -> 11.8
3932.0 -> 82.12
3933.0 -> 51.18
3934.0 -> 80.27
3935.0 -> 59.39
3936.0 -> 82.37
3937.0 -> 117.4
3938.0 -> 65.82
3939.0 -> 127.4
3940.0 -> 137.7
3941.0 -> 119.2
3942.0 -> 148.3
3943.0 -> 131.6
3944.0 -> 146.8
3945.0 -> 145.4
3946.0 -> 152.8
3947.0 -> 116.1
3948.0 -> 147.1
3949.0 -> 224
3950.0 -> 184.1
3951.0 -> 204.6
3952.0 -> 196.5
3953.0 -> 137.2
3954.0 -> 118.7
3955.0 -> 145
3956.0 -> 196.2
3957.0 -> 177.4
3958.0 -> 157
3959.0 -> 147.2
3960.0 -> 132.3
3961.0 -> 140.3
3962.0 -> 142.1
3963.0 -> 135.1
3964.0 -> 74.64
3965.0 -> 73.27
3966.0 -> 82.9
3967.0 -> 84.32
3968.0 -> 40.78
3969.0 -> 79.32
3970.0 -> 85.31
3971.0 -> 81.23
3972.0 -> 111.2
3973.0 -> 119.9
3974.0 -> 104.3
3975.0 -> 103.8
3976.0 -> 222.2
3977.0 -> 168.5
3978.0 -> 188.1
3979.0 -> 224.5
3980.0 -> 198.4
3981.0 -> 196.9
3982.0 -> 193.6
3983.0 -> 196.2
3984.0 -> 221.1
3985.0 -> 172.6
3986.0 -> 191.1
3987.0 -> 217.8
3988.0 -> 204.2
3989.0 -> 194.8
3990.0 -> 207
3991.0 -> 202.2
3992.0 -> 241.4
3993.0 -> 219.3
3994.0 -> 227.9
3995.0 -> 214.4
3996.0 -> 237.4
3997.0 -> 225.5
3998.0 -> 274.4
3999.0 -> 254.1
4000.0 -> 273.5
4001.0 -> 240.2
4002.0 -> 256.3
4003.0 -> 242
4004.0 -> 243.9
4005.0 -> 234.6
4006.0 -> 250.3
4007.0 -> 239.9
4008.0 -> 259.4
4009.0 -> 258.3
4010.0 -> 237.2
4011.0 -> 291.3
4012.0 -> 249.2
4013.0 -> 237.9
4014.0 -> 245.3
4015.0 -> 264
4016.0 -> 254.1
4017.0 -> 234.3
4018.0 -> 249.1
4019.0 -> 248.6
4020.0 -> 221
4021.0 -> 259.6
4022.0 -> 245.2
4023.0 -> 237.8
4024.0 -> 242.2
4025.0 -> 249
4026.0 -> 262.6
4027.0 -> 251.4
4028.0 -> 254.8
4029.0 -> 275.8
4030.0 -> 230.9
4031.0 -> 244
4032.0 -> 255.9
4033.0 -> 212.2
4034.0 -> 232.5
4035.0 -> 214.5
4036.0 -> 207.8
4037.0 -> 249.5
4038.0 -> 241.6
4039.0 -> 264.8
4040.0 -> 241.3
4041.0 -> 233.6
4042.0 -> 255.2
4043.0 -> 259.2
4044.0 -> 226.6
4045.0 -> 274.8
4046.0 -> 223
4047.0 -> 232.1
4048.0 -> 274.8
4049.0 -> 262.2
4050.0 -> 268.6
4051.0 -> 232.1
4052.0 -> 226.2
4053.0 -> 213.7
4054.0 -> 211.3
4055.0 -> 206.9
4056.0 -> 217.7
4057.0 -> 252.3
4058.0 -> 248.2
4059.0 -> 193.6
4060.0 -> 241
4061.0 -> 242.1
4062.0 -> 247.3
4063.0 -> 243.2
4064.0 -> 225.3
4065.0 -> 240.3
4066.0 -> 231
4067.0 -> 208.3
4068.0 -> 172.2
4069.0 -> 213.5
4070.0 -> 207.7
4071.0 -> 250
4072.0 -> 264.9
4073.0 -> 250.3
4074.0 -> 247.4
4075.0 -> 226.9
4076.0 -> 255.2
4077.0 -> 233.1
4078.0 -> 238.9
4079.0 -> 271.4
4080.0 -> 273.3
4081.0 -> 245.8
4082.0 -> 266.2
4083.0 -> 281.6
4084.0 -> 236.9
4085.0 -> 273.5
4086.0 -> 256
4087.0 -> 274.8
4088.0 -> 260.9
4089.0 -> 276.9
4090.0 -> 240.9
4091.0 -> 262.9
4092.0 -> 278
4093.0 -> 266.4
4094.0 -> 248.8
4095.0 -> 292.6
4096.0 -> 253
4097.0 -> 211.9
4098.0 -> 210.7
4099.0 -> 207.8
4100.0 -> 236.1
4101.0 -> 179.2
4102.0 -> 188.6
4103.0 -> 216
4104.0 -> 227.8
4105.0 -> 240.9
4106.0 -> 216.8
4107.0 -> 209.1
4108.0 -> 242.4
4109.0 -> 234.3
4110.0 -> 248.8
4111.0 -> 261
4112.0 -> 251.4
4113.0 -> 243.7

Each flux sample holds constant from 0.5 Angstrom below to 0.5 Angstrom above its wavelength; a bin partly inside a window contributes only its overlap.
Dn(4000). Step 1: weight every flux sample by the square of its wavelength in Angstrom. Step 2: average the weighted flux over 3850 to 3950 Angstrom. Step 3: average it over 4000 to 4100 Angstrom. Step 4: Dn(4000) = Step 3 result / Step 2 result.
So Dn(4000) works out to 1.9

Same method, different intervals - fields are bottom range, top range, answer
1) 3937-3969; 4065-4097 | 1.97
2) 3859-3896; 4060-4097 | 2.00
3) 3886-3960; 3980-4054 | 1.70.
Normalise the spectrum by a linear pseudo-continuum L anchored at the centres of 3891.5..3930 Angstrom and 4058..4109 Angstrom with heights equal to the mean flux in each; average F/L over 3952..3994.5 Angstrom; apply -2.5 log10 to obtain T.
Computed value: 0.20 mag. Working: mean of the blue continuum 159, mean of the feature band 157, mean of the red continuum 240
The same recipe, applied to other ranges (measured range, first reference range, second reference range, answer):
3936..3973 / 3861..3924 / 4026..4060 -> 0.39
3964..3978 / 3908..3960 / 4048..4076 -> 0.50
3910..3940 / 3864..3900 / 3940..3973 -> 0.08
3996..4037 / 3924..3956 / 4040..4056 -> -0.20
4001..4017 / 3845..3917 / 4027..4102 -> -0.18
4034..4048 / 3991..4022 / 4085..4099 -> 0.04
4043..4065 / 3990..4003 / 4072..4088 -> 0.06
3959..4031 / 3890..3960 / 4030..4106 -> -0.04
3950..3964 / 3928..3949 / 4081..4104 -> -0.23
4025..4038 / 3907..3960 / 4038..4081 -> -0.12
